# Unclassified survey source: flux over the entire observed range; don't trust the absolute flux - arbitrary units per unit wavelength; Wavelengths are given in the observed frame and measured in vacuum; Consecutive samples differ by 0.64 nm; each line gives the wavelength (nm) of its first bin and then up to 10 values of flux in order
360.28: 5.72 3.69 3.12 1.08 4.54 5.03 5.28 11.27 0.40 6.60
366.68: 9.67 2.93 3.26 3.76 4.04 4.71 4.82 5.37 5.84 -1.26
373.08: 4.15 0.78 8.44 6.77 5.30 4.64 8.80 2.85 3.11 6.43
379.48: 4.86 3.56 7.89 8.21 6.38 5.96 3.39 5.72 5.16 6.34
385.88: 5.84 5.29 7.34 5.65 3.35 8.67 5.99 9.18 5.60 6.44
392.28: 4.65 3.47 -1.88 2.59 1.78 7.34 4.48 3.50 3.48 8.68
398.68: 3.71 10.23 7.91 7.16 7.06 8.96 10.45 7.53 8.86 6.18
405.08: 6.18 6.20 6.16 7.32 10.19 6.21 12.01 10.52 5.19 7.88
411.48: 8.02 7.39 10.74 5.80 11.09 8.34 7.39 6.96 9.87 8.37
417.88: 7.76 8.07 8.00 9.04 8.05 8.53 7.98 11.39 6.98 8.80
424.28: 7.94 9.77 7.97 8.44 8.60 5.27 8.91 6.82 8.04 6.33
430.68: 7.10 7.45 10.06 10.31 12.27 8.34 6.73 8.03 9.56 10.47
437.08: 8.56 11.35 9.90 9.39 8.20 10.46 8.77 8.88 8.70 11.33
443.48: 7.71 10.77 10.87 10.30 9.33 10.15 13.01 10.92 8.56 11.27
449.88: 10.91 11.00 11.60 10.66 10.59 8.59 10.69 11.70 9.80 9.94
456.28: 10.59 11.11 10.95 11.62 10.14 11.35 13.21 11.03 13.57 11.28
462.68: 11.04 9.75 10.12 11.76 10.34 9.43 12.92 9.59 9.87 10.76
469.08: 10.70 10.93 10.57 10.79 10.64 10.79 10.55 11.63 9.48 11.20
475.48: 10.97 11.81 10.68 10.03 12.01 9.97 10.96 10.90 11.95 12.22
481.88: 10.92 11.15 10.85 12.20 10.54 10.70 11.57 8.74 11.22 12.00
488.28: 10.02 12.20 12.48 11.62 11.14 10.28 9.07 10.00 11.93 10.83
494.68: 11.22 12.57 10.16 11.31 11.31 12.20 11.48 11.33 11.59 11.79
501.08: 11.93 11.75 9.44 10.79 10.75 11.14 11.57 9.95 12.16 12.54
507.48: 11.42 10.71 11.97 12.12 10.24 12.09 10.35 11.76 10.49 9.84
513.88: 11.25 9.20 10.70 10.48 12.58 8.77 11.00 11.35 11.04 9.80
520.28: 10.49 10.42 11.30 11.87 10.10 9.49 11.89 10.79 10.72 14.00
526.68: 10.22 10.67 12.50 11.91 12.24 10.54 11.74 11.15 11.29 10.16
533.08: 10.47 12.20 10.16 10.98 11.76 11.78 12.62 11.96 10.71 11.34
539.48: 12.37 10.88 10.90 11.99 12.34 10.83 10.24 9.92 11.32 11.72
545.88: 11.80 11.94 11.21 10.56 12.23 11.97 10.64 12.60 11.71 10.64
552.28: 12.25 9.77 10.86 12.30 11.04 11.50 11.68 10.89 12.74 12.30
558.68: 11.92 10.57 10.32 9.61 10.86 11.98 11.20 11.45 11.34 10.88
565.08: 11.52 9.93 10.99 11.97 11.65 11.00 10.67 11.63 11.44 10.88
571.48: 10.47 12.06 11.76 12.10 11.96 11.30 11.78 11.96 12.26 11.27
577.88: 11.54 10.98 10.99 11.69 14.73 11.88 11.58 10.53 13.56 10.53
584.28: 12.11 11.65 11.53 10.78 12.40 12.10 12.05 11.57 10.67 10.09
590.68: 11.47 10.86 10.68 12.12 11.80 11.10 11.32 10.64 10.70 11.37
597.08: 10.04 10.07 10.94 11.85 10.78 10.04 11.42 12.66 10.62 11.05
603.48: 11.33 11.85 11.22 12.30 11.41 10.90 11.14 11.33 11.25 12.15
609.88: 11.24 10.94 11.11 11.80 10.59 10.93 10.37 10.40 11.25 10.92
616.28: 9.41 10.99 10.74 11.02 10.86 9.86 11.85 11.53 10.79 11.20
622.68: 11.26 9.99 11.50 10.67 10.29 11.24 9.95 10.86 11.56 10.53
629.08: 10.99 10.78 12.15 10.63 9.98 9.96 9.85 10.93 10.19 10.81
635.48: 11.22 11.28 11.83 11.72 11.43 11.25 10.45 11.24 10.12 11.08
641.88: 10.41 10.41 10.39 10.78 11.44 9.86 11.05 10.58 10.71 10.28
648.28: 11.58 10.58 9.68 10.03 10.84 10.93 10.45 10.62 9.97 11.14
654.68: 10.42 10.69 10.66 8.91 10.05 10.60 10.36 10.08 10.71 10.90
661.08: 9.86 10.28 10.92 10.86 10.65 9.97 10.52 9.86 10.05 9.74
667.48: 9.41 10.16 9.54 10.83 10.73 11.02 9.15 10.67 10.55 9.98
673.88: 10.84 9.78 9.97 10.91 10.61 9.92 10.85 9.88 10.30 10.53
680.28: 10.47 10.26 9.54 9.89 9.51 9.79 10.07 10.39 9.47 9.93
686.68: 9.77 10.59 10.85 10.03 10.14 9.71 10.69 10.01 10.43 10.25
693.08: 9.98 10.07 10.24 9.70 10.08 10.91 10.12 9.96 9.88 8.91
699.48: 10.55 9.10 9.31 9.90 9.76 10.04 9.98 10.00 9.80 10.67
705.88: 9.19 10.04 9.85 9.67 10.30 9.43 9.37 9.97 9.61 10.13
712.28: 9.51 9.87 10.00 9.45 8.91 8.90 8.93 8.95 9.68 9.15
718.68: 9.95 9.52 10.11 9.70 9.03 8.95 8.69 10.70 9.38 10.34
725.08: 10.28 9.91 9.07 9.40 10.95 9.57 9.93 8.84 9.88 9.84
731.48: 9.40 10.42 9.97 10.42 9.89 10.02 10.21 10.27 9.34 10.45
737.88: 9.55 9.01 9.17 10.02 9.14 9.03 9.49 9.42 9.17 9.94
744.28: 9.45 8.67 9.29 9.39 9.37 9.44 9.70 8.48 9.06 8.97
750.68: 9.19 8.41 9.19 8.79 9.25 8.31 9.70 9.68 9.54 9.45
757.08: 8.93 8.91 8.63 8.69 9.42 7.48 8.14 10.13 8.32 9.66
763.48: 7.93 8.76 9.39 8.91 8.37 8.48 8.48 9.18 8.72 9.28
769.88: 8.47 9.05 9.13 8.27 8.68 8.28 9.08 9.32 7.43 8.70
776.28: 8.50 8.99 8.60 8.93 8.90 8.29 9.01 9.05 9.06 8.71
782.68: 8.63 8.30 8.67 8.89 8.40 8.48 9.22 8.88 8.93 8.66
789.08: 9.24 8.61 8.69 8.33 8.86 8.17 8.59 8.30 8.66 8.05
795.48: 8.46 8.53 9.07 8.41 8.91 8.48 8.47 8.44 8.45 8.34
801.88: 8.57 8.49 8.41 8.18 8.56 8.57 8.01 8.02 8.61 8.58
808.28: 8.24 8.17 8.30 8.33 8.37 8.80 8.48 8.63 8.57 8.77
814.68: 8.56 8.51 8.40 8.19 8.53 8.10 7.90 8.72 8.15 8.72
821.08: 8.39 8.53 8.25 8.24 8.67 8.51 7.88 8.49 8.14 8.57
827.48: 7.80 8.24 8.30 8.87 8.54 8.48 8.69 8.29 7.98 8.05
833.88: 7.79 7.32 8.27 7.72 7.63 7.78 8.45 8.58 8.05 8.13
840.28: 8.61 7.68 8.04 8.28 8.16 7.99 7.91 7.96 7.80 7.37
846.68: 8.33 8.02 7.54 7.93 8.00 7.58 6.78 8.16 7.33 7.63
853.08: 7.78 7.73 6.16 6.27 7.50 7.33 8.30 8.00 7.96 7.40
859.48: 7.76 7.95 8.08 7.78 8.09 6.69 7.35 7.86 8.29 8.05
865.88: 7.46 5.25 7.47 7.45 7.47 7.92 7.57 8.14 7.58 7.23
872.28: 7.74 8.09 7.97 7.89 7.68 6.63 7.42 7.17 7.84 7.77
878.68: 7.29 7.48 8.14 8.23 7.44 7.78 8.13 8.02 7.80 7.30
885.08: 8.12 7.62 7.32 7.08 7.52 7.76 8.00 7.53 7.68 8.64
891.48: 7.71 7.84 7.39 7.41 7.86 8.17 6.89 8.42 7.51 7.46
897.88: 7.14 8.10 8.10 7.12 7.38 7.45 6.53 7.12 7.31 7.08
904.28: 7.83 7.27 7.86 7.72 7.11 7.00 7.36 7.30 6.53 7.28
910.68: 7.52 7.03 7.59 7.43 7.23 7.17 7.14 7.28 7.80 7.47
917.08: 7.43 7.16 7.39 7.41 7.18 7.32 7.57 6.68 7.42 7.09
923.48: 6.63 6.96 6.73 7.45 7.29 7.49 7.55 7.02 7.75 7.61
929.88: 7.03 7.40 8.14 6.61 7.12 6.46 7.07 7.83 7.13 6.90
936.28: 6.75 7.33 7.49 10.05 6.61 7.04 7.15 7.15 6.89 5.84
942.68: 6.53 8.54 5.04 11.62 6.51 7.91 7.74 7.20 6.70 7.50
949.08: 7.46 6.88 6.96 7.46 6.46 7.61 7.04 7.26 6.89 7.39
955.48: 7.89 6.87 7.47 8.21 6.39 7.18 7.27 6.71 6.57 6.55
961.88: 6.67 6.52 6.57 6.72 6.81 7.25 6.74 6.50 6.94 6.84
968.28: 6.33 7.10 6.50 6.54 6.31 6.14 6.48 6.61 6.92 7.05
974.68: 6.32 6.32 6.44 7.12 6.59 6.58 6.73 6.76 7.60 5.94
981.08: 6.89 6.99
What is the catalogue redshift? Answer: 0.00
